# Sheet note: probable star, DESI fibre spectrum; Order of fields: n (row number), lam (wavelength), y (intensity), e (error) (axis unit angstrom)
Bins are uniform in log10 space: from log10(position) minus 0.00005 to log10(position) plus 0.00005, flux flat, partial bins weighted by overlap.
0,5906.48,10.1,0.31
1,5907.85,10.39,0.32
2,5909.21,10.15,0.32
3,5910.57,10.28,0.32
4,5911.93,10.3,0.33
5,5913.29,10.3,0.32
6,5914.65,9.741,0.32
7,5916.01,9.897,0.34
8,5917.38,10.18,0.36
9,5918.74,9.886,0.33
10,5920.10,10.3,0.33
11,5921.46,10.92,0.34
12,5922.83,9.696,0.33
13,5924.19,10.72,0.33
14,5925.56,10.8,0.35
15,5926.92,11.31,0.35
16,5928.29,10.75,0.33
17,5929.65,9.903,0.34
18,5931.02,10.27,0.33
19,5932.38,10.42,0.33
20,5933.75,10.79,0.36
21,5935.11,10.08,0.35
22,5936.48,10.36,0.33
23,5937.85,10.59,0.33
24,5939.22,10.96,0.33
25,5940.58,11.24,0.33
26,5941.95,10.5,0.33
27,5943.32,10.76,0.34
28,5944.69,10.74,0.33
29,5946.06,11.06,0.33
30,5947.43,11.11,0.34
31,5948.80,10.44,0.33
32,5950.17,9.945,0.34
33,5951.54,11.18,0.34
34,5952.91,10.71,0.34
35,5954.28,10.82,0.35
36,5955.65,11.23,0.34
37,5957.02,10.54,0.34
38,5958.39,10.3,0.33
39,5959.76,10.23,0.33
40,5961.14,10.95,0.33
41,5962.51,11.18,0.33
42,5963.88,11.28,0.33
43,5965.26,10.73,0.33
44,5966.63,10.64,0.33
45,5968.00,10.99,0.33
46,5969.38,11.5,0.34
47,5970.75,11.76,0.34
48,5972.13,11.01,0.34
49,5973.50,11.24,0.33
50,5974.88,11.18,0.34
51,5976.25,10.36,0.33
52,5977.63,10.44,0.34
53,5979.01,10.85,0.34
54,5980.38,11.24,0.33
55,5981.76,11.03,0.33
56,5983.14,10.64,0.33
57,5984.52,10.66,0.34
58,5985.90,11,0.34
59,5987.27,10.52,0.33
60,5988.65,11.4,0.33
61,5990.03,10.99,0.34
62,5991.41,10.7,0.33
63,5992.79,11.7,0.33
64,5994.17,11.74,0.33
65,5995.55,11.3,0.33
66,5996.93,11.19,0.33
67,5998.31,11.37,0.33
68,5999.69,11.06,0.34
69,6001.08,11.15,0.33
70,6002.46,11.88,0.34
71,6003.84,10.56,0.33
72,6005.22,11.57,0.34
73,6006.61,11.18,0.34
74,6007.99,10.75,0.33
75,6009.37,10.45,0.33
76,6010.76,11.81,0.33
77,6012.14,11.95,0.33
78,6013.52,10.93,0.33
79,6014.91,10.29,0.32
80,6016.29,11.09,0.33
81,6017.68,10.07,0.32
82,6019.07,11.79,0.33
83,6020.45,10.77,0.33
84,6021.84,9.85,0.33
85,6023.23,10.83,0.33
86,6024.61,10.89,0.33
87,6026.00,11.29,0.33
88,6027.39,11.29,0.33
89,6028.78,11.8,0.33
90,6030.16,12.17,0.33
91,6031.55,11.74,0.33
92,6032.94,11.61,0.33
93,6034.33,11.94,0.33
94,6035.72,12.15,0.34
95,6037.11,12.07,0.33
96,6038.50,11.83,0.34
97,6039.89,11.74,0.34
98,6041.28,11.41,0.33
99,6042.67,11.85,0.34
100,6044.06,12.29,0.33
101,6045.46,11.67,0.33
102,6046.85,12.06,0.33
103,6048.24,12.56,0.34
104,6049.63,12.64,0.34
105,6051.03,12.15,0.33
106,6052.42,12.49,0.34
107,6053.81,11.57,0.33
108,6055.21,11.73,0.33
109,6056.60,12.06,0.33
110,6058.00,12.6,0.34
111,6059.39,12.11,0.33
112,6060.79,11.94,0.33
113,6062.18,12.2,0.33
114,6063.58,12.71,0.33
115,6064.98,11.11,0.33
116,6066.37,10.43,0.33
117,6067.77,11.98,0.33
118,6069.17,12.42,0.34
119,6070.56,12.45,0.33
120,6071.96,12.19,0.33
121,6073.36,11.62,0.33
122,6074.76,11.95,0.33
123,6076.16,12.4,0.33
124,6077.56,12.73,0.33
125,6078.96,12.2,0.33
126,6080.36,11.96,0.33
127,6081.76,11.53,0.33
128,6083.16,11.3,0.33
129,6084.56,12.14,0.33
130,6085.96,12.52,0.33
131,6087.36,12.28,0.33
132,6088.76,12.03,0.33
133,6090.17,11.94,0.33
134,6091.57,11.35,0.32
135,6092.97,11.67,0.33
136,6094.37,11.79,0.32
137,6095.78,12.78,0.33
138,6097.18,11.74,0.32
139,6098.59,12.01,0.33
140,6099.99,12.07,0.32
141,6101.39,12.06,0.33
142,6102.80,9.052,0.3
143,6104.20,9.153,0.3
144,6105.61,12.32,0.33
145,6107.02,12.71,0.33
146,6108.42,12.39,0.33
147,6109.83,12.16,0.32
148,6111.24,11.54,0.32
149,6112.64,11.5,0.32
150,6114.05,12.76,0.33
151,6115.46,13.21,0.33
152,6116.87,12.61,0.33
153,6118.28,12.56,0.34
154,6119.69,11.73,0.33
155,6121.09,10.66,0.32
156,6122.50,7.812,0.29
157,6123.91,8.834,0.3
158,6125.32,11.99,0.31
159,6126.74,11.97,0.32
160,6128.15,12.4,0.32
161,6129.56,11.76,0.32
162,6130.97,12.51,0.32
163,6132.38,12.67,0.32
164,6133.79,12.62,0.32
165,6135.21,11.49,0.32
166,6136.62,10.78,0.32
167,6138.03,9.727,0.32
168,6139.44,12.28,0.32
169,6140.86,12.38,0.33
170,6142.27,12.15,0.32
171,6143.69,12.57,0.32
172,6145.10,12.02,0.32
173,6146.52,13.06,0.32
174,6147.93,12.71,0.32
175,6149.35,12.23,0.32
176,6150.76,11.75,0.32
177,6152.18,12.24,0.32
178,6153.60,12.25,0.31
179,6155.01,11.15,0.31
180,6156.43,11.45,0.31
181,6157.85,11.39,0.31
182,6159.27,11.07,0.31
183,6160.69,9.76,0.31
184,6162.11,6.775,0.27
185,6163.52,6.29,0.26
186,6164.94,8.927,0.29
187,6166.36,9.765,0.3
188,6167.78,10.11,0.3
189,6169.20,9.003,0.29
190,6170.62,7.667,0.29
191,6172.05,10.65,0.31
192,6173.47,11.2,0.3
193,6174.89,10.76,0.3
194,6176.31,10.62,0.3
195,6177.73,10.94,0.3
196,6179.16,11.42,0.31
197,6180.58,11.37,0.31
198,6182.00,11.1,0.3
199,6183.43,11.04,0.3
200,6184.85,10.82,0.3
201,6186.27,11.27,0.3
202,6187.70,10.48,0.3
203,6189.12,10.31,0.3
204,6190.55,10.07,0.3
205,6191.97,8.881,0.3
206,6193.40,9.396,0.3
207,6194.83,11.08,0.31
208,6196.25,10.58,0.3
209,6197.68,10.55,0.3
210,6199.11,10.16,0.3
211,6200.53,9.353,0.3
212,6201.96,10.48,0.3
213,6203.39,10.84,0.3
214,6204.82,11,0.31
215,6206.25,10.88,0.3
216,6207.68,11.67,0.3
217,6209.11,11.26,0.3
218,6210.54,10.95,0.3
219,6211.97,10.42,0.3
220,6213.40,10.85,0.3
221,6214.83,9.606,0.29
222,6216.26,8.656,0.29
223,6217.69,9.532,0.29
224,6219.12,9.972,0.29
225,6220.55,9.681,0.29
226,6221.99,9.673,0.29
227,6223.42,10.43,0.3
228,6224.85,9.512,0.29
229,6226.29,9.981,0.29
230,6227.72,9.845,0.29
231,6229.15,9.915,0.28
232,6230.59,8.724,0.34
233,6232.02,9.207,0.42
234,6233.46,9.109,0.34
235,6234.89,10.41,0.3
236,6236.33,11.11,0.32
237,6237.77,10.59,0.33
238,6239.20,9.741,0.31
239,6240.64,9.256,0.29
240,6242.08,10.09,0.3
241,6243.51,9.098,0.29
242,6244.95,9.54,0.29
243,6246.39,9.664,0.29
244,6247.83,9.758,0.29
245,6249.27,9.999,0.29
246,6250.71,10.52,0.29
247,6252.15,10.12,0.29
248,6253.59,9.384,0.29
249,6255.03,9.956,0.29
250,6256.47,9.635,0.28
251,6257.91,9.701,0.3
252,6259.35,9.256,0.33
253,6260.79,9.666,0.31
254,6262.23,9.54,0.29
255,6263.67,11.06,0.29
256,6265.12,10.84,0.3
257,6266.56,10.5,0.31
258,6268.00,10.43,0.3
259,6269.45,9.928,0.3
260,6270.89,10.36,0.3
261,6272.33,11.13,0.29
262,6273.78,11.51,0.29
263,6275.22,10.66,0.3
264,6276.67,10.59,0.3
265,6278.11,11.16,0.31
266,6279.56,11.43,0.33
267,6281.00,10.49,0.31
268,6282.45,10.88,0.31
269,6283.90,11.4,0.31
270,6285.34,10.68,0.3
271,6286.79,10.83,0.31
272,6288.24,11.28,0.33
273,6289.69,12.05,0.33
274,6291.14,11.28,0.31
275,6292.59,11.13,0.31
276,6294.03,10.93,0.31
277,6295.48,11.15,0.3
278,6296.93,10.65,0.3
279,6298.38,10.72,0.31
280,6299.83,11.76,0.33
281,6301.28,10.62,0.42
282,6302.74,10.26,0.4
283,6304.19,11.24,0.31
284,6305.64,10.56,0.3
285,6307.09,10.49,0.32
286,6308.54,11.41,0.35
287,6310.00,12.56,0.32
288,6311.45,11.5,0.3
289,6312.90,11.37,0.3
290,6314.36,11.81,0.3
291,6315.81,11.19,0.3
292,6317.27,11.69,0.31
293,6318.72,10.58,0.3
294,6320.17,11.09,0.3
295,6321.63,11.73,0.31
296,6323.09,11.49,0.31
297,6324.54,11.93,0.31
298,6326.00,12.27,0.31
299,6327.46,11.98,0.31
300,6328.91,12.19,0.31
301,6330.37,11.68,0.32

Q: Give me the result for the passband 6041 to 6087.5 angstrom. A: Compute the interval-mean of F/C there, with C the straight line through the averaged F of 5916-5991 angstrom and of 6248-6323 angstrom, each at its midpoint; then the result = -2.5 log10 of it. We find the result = -0.12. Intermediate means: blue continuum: 10.7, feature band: 12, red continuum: 10.8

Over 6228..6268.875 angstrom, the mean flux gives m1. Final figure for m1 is 9.89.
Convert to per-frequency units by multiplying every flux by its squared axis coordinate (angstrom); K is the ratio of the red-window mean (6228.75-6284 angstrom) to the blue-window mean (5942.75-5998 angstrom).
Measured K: 1.02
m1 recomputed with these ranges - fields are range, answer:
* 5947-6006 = 11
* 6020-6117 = 11.9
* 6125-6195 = 11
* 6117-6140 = 11.4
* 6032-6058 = 12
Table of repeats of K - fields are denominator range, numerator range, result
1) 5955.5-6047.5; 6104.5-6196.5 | 1.04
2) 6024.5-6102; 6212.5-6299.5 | 0.91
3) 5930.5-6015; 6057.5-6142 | 1.12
